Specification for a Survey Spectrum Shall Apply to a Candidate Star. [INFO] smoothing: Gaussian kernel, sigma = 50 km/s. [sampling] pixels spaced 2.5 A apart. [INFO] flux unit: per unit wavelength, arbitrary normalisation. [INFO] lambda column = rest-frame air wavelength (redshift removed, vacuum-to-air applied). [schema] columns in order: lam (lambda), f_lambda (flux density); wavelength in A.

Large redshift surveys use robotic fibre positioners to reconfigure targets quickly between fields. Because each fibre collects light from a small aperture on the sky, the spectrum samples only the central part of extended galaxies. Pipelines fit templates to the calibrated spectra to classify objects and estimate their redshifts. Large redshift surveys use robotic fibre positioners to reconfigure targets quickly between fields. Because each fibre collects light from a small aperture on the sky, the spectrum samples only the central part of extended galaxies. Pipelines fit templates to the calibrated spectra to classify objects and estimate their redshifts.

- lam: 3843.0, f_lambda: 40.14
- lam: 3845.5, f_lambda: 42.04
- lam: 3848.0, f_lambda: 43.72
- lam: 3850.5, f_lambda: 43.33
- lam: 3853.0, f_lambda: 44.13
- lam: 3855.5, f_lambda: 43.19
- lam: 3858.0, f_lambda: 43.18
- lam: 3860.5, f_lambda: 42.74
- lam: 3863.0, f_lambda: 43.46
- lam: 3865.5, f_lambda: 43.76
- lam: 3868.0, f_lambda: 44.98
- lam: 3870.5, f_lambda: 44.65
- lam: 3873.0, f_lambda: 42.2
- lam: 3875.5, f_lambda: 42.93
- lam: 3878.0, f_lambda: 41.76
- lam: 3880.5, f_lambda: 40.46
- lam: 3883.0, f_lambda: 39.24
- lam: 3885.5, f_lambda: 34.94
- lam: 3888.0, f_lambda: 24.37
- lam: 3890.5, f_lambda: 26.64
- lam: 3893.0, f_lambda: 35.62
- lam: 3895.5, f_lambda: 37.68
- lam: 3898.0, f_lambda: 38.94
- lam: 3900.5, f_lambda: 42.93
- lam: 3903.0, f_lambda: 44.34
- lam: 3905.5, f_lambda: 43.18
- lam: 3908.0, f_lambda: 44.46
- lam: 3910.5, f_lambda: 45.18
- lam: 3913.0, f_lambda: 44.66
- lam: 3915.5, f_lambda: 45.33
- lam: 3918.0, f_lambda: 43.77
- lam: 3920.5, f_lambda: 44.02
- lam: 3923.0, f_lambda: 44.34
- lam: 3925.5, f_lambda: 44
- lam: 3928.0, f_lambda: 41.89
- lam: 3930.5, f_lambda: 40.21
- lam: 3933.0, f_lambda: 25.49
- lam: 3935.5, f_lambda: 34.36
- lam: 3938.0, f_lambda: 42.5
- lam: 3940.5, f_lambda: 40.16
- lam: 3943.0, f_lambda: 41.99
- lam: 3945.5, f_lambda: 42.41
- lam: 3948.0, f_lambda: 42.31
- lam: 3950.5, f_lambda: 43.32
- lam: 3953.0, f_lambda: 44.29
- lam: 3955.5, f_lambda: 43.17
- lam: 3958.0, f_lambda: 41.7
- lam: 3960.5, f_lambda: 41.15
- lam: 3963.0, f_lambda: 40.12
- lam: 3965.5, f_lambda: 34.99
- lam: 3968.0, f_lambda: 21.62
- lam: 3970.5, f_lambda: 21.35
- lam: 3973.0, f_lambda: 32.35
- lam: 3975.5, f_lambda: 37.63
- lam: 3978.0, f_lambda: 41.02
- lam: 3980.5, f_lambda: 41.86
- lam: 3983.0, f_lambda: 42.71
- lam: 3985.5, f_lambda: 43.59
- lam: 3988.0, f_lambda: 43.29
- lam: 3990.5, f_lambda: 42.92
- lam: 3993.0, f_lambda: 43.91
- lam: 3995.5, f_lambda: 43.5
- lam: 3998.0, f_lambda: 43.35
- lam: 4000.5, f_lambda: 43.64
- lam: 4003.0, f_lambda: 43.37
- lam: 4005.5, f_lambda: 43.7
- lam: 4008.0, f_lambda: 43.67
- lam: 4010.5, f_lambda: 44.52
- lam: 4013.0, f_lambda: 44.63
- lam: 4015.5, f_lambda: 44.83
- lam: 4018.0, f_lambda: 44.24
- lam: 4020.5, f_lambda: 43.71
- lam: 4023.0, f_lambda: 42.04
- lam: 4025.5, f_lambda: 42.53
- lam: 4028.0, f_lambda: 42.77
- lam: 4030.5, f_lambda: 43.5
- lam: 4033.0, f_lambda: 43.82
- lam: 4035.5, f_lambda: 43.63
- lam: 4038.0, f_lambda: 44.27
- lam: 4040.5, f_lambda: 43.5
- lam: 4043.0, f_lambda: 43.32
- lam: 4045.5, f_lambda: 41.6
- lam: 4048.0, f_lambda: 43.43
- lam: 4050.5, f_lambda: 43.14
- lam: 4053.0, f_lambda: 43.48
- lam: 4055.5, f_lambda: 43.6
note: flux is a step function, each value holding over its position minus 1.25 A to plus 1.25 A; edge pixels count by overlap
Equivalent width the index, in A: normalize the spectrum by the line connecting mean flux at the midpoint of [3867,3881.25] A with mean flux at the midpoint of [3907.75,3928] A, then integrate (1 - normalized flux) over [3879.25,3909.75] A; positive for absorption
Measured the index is 4.0 A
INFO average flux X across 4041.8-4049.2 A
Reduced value 42.8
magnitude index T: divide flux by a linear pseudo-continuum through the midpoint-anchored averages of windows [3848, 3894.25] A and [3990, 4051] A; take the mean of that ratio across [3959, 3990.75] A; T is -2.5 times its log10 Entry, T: 0.15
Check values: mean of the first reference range 40.2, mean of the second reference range 43.5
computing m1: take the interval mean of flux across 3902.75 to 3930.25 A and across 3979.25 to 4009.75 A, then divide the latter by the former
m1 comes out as 0.99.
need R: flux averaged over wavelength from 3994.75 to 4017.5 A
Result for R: 43.9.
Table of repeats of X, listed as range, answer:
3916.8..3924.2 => 44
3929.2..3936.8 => 33.5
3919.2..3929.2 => 43.6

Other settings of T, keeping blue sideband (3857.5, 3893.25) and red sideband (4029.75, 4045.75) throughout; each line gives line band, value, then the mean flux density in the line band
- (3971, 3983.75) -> 0.11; 37.9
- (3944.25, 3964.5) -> -0.02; 42.2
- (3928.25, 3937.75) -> 0.16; 35.2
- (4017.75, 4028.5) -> 0.00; 43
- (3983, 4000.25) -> -0.03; 43.4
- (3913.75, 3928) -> -0.09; 44.1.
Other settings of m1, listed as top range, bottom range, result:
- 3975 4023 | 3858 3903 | 1.09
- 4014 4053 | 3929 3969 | 1.12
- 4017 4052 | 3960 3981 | 1.26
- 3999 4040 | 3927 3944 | 1.15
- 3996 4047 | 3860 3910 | 1.09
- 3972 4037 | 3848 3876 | 0.98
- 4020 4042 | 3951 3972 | 1.19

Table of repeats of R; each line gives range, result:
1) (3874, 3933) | 40.2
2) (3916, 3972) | 39.1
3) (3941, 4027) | 41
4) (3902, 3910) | 44.1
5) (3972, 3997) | 41.4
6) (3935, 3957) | 41.9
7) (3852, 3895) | 39.8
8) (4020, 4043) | 43.3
